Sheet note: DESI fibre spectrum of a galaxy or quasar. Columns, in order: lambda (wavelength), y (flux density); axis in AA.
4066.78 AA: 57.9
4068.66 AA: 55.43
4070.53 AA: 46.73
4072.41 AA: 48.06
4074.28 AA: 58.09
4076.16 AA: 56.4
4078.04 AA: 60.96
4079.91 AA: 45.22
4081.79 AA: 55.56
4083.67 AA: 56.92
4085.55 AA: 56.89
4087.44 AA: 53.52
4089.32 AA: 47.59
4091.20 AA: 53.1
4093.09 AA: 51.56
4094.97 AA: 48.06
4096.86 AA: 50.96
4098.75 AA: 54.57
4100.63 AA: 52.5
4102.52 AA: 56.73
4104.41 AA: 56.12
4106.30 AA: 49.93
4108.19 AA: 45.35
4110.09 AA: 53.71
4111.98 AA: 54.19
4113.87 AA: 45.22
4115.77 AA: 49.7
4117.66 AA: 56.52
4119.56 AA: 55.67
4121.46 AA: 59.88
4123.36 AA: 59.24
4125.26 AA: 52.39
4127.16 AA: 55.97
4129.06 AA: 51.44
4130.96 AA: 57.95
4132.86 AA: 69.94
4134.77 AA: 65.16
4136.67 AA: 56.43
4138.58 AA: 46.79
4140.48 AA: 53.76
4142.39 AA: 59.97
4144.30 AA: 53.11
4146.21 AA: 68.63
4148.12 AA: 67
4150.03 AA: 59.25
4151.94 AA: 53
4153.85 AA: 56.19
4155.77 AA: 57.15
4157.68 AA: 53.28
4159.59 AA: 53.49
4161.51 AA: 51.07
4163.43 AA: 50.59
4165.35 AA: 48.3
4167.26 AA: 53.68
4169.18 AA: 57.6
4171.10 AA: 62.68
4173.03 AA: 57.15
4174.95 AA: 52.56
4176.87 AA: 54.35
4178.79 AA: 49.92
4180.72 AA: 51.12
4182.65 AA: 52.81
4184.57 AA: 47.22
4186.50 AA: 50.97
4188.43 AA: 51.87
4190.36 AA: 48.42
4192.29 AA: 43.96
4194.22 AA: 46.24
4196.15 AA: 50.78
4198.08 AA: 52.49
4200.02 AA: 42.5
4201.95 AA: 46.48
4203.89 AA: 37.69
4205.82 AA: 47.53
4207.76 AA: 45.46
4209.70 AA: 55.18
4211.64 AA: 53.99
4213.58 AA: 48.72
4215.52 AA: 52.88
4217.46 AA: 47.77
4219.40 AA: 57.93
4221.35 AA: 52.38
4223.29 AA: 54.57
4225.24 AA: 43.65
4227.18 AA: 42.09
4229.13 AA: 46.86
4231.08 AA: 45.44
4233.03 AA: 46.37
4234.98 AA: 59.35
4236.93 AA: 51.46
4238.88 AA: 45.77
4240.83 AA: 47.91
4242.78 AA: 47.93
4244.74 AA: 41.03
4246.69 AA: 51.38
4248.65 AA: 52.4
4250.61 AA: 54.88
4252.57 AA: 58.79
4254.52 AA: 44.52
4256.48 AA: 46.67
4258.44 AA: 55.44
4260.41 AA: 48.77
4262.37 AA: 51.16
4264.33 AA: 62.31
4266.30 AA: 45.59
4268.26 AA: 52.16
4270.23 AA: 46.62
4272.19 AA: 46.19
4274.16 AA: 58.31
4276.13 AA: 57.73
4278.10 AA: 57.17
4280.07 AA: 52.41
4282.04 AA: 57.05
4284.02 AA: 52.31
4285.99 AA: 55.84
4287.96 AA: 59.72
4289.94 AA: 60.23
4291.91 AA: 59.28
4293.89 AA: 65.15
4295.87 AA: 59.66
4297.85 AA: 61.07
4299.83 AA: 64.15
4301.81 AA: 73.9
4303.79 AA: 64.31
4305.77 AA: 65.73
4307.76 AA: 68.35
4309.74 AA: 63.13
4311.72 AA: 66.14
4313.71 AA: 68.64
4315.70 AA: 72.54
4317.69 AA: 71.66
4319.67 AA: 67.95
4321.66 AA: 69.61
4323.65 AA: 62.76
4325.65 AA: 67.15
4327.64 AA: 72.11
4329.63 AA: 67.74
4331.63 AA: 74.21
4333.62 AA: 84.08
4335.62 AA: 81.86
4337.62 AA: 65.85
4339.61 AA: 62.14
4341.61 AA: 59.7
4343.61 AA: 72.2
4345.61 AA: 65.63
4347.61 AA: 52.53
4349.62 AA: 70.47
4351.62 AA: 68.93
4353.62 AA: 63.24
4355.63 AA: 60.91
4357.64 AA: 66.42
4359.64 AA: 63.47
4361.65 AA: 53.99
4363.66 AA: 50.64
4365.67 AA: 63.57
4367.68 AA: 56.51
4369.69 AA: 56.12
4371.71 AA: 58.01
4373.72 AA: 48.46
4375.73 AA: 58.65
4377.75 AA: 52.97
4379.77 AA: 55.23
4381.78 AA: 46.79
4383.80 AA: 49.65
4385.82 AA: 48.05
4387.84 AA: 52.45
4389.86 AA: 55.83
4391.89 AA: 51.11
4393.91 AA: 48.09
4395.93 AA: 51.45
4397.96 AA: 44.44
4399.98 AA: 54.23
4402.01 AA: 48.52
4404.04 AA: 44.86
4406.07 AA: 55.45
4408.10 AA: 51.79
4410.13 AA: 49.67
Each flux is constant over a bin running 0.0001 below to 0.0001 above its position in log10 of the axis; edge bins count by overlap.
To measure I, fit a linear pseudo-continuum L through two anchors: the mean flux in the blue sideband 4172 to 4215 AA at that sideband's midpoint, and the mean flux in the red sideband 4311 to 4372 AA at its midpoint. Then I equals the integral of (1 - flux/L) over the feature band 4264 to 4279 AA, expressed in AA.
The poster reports 1.35 AA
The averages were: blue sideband 49.5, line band 52.8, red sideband 65.8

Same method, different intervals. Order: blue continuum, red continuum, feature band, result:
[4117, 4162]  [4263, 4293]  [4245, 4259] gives 1.0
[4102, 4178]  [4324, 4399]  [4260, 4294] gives 2.1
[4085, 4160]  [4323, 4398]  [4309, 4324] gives -2.2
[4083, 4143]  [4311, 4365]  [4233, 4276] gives 7.7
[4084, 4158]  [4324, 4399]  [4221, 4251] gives 4.5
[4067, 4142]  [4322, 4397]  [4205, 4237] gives 3.9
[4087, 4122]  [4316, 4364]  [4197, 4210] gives 2.7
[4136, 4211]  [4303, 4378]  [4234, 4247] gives 1.9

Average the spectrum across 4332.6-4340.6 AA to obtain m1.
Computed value 73.6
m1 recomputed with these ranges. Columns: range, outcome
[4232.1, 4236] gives 52.9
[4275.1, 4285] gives 55.3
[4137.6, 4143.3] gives 53.5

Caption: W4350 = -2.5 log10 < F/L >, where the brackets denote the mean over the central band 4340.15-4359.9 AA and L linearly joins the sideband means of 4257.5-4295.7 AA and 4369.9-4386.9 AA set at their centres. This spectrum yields -0.21 mag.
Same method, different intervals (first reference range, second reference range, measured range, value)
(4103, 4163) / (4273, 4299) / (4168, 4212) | 0.127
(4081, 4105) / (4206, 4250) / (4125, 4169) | -0.091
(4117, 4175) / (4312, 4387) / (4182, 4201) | 0.192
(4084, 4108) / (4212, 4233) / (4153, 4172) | -0.074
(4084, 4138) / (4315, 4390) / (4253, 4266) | 0.153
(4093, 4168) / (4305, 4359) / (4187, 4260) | 0.232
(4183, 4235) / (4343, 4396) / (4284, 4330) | -0.208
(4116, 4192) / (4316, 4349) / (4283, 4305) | 0.074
